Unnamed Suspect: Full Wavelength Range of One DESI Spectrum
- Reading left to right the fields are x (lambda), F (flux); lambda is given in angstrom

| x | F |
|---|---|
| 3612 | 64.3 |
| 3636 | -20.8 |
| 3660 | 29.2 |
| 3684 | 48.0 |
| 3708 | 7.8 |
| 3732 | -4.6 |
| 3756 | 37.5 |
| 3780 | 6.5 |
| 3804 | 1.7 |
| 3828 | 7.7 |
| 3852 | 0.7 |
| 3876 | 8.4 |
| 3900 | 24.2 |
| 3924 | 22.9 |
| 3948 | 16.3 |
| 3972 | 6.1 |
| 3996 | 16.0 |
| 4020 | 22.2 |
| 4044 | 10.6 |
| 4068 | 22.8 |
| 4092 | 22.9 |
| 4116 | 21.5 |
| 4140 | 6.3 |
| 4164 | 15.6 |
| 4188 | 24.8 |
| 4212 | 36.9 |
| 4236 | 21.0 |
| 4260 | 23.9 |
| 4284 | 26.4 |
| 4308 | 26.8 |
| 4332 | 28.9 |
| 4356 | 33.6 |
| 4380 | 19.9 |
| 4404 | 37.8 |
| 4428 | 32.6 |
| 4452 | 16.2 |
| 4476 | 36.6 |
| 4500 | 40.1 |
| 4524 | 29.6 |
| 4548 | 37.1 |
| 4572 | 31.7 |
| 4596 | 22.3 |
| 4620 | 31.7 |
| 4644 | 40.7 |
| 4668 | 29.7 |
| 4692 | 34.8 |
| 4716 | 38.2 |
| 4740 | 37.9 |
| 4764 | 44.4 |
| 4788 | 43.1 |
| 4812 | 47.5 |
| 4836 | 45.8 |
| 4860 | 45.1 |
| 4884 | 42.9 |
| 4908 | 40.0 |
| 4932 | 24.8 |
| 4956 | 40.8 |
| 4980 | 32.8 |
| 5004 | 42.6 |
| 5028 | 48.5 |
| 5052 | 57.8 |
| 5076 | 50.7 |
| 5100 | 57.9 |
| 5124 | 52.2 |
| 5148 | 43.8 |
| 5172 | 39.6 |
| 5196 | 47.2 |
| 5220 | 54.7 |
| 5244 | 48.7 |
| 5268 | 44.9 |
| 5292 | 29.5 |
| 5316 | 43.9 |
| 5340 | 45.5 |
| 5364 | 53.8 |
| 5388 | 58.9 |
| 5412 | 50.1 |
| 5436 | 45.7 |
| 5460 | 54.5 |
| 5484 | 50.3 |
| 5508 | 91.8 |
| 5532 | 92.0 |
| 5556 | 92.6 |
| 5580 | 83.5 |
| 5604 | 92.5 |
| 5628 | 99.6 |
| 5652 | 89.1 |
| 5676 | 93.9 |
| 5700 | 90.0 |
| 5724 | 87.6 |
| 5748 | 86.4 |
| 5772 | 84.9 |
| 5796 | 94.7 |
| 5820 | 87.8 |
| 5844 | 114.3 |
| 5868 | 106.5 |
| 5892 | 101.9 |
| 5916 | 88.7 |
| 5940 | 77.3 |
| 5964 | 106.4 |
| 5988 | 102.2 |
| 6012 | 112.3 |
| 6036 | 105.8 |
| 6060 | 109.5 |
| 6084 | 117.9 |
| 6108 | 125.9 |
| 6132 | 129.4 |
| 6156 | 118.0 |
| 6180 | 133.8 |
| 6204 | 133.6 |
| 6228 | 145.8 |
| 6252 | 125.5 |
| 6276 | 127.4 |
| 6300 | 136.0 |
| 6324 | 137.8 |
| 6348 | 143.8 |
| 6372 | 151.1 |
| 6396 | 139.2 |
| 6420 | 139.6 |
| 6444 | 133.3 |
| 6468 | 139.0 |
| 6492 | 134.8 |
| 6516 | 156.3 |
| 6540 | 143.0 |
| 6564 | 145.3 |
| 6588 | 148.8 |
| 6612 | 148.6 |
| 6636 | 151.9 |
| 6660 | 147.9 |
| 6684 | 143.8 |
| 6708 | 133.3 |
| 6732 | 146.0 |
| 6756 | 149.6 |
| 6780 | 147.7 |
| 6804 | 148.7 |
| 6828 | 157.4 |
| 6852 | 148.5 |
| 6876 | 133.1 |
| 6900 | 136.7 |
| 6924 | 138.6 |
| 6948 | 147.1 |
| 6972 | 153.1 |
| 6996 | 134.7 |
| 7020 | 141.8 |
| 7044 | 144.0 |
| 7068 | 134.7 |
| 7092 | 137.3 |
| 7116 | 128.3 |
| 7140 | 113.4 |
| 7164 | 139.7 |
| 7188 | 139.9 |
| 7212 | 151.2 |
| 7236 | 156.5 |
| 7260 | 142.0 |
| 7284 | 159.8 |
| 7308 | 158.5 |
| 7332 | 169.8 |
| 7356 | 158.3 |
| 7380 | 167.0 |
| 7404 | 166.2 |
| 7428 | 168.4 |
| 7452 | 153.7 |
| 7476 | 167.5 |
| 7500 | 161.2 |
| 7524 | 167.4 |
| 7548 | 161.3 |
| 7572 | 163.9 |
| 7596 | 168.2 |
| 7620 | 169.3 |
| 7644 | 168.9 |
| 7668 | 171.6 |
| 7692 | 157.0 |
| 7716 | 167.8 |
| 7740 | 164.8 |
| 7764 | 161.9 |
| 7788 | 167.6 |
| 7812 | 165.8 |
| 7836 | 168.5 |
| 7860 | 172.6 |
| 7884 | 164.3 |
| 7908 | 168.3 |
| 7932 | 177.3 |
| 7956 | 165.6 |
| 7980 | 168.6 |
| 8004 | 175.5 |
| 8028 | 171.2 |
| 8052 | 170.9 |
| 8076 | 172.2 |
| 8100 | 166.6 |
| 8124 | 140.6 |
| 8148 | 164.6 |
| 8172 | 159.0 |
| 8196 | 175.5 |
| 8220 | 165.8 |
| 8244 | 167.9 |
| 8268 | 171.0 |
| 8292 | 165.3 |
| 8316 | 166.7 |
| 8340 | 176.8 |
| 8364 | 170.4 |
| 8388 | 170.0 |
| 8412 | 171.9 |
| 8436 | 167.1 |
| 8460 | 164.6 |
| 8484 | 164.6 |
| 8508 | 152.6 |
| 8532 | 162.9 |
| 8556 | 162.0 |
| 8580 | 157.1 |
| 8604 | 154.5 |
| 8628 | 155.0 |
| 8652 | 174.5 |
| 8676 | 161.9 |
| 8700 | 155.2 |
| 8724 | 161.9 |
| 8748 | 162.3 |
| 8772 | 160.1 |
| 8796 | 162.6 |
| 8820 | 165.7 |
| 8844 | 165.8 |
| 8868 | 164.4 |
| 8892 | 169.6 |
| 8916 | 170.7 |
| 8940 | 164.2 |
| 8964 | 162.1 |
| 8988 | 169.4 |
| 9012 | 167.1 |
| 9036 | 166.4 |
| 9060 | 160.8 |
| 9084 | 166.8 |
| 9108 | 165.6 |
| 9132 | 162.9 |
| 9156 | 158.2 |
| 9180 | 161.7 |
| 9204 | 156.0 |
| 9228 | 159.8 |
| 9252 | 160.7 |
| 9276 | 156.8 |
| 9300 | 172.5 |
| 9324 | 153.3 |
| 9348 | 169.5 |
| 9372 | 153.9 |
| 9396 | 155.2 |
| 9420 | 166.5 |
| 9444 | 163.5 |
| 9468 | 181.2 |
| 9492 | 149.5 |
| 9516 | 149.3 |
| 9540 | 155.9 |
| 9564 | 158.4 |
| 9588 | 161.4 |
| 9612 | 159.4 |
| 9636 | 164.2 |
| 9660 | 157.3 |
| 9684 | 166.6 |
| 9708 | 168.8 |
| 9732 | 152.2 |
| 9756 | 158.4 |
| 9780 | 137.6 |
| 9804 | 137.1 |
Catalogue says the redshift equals 0.379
